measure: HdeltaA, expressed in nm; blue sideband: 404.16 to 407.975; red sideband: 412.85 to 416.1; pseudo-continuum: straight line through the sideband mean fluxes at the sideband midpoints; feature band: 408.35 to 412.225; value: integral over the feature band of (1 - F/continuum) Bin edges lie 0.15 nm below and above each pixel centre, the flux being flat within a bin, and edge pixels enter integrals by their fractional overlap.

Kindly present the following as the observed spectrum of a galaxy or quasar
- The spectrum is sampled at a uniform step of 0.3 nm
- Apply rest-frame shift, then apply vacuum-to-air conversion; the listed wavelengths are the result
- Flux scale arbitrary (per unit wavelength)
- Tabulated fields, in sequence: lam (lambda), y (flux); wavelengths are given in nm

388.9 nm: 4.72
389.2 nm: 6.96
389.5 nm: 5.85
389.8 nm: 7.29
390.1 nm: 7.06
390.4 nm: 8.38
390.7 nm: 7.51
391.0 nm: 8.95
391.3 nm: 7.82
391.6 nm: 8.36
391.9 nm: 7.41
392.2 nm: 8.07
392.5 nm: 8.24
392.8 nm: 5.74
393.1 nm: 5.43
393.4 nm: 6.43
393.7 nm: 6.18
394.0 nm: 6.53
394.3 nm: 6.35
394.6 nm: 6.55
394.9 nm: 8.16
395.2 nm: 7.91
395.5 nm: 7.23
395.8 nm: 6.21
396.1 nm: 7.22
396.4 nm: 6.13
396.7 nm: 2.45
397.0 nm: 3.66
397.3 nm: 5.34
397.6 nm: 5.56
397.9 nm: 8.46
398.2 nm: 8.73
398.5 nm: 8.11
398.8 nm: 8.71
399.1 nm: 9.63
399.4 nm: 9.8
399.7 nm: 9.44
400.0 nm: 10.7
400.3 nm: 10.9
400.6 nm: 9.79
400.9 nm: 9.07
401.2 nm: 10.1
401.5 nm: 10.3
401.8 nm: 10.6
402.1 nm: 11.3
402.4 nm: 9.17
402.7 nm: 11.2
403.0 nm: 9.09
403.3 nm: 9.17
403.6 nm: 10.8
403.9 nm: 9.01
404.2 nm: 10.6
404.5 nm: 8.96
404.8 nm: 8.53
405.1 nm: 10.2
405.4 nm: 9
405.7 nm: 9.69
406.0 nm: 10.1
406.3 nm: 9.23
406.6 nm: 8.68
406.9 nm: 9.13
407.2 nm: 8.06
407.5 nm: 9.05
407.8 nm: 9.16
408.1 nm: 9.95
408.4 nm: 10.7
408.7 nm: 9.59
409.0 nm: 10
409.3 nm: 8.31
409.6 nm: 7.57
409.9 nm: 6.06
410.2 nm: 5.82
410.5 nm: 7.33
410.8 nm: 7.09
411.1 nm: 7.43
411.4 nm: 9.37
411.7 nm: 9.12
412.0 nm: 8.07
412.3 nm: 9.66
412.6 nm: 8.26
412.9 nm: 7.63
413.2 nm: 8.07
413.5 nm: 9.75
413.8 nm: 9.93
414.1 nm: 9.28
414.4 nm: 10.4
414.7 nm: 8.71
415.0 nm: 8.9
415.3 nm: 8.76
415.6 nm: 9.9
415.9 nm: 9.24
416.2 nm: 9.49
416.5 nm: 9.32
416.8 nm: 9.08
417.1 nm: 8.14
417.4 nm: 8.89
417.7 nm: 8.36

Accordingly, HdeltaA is 0.45 nm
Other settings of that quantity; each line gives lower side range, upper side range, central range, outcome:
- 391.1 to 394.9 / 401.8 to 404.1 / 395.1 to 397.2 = 0.567 nm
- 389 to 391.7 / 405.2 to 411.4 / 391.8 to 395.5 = 0.380 nm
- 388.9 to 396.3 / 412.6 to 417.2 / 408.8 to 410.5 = 0.202 nm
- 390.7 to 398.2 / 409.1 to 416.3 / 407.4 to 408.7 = -0.269 nm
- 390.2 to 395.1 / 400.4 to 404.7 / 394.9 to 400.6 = 0.693 nm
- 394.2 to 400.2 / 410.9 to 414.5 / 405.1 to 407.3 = -0.266 nm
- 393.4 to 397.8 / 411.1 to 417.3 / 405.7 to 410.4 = -0.429 nm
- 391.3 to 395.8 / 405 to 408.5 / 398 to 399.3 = -0.143 nm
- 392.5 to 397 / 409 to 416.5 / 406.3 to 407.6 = -0.158 nm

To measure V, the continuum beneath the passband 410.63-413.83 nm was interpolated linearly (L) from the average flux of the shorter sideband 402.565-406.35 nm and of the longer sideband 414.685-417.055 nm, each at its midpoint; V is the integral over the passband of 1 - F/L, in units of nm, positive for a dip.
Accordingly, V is 0.27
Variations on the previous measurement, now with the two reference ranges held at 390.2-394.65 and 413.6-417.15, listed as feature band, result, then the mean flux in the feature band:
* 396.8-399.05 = 0.224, 6.96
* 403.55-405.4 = -0.281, 9.57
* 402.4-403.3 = -0.183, 9.82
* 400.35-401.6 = -0.296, 9.88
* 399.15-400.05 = -0.229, 9.86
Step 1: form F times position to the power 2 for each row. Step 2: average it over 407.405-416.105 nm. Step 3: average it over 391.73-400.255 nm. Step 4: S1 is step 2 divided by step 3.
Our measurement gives 1.31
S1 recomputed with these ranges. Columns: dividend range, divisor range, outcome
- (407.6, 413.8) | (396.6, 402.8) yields 1.02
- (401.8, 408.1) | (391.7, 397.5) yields 1.57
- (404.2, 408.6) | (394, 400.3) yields 1.33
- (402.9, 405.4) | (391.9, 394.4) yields 1.51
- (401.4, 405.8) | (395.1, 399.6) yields 1.44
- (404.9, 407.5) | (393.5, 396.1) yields 1.42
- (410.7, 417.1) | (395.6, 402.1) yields 1.17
